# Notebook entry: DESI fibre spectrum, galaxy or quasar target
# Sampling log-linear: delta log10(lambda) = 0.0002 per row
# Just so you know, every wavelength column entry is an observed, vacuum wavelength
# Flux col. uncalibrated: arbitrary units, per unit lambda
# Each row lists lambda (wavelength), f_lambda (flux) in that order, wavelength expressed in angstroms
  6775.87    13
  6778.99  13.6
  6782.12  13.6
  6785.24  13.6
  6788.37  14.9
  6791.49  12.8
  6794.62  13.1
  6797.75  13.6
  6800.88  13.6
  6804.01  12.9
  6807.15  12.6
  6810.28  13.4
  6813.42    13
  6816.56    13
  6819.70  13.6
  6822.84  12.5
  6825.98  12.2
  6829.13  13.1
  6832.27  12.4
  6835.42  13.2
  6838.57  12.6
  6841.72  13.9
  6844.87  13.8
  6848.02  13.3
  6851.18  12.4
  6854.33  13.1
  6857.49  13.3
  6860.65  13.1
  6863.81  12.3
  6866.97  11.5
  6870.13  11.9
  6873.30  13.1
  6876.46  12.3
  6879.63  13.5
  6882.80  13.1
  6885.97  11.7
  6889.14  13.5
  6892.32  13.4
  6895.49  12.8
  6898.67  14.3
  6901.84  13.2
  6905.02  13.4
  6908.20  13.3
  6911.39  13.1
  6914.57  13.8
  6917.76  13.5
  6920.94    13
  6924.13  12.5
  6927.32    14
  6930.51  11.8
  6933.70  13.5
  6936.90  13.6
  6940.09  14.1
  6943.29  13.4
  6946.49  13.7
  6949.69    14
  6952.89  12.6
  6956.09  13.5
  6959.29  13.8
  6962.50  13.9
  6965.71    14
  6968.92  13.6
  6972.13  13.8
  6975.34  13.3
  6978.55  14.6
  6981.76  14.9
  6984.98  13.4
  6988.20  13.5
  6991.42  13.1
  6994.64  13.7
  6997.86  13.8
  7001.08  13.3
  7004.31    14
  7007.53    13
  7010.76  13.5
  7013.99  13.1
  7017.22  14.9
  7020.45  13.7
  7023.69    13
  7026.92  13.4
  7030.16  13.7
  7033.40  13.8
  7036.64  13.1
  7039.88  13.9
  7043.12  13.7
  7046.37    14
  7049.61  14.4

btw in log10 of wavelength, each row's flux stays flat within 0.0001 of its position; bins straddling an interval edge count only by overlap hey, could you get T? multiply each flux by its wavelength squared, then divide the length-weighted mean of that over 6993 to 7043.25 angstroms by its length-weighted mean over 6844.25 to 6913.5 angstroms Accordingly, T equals 1.1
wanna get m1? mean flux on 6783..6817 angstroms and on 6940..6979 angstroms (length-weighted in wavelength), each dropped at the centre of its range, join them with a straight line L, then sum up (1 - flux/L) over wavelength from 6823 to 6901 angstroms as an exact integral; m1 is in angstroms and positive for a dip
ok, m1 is 3.3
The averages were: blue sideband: 13.3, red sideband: 13.7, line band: 12.9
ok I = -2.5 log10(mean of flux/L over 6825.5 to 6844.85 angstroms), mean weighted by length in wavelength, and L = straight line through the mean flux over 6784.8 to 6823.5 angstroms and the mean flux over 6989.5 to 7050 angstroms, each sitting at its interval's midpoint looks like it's 0.03 mag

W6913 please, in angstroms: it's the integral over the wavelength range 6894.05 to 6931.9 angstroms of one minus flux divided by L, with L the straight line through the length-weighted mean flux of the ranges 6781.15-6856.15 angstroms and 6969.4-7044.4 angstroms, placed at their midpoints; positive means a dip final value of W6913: 0.5 angstroms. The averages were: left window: 13.2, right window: 13.7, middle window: 13.2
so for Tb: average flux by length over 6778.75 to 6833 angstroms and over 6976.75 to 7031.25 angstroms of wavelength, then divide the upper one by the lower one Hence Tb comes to 1.04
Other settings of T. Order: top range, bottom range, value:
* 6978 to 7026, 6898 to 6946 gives 1.05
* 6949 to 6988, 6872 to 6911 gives 1.07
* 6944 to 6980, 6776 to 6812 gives 1.07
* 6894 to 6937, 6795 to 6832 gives 1.05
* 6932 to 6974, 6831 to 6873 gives 1.09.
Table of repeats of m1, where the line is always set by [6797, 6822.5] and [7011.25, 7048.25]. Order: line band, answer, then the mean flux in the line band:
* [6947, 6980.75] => -0.54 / 13.7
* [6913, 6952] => 0.15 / 13.4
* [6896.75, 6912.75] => -0.08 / 13.4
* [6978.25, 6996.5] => -0.33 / 13.8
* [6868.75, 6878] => 0.60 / 12.4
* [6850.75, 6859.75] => 0.17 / 13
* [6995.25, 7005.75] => -0.08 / 13.7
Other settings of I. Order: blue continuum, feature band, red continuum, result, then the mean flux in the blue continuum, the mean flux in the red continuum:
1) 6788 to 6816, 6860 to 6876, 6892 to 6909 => 0.09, 13.2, 13.4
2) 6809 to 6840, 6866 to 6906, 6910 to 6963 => 0.02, 12.9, 13.4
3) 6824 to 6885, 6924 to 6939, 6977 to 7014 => 0.01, 12.8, 13.7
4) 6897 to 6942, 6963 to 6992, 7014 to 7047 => -0.02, 13.4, 13.7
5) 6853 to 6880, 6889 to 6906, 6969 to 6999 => -0.04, 12.6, 13.8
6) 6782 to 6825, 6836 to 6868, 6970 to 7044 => 0.03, 13.3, 13.7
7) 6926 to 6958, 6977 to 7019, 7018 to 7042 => -0.02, 13.4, 13.6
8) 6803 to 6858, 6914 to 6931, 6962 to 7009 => 0.02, 13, 13.7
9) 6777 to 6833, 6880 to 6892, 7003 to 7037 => 0.04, 13.2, 13.6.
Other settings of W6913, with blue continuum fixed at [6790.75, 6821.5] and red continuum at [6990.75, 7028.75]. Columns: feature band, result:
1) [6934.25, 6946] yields -0.2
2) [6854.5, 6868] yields 0.6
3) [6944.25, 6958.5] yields 0.0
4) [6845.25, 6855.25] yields 0.2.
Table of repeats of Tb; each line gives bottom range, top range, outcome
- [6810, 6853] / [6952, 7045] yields 1.05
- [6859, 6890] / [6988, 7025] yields 1.08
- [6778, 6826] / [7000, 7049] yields 1.03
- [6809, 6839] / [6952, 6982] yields 1.07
